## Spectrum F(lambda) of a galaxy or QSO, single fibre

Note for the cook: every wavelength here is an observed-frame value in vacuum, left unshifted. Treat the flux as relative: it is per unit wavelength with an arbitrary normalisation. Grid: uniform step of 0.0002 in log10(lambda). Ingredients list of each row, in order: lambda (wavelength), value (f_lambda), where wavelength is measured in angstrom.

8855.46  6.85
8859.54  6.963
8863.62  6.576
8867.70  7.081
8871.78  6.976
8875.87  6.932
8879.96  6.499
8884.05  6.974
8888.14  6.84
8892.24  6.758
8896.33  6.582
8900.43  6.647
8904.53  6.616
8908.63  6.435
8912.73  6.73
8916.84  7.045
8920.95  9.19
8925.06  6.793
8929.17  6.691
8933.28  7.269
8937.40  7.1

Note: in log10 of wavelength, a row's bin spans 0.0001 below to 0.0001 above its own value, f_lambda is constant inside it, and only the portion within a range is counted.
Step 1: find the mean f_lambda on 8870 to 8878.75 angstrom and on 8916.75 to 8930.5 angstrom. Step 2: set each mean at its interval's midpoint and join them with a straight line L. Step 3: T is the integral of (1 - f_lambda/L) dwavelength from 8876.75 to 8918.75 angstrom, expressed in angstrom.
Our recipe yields 2.79 angstrom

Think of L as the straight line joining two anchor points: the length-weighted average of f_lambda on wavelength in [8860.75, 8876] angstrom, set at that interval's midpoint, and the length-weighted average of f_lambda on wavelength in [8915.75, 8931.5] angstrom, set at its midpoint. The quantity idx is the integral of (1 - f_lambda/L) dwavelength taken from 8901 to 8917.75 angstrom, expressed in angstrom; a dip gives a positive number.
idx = 1.4 angstrom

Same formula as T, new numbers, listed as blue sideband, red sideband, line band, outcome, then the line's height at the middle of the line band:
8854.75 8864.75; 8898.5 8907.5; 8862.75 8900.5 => -0.5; 6.71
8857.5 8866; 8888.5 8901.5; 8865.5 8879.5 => -0.4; 6.75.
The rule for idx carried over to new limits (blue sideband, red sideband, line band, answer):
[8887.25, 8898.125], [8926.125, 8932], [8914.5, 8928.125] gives -1.6 angstrom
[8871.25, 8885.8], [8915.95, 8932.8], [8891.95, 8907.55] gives 1.1 angstrom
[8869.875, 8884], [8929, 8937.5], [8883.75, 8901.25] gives 0.4 angstrom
